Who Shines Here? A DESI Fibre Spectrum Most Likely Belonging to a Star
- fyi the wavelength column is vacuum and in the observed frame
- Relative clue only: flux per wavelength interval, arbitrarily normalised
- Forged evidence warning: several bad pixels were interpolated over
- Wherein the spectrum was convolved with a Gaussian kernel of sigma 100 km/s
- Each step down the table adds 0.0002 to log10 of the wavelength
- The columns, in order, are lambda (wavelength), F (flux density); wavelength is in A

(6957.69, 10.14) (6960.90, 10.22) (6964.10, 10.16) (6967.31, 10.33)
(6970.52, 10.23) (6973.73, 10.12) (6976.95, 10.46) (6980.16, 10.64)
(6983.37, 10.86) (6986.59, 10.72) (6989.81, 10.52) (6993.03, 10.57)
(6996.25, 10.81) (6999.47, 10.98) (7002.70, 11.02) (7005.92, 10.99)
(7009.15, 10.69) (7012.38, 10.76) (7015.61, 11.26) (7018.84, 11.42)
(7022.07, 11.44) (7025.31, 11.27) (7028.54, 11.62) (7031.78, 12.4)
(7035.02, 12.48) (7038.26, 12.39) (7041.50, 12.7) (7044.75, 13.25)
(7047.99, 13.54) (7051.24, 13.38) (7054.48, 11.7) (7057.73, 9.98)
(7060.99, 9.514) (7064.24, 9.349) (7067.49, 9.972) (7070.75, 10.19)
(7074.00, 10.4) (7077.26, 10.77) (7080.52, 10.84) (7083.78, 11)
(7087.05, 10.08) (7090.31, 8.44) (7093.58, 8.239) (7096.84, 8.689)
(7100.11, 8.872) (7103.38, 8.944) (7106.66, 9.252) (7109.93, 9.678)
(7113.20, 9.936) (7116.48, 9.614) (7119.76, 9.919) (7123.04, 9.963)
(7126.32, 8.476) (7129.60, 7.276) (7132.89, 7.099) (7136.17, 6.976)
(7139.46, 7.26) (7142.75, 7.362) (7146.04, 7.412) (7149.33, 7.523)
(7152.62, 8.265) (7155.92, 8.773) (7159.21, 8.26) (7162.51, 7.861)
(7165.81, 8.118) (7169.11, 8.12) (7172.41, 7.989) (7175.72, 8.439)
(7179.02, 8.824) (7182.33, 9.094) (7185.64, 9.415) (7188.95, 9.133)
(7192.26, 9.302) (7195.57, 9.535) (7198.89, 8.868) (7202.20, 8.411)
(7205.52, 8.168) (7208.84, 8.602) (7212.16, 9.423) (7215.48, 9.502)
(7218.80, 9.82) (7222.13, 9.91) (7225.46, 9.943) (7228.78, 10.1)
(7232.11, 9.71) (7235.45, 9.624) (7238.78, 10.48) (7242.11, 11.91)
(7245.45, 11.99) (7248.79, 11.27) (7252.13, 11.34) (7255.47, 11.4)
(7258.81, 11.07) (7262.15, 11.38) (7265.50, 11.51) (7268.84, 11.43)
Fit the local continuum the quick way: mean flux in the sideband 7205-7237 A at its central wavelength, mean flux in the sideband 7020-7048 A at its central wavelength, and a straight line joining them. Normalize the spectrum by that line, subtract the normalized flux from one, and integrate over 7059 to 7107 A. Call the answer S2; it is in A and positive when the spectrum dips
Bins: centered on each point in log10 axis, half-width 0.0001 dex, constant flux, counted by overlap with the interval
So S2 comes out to 7.9 A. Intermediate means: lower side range 12.3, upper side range 9.53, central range 9.65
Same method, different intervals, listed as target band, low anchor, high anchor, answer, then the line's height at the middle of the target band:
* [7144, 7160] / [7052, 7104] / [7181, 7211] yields 2.20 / 9.3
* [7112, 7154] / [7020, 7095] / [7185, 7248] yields 8.95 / 10.4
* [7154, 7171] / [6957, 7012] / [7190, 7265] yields 3.33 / 10.2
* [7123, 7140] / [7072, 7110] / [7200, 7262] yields 3.63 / 9.77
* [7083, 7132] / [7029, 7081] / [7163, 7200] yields 5.56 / 10.3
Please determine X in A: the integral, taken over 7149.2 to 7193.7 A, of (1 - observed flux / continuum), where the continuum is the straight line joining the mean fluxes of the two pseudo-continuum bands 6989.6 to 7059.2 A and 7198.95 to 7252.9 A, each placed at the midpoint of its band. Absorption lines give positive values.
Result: 8.0 A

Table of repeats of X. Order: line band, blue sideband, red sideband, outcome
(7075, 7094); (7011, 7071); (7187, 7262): 2.0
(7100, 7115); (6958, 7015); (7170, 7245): 0.8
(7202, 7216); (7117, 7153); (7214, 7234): 1.1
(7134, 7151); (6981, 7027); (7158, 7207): 3.4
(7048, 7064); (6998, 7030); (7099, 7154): -1.7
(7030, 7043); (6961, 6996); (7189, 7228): -3.0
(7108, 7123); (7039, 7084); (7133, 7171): -1.0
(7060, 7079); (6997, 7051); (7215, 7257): 2.4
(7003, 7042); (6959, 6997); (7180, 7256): -4.6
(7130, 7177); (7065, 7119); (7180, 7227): 8.1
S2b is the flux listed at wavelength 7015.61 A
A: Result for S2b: 11.26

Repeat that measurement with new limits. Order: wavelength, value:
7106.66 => 9.252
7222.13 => 9.91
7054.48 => 11.7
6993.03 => 10.57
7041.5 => 12.7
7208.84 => 8.602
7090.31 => 8.44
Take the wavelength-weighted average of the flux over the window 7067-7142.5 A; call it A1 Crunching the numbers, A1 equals 9.16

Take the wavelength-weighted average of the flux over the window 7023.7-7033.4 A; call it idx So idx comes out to 11.8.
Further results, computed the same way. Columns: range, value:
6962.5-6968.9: 10.2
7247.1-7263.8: 11.3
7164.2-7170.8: 8.12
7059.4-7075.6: 9.89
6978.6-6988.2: 10.7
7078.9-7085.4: 10.9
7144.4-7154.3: 7.74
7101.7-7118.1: 9.48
